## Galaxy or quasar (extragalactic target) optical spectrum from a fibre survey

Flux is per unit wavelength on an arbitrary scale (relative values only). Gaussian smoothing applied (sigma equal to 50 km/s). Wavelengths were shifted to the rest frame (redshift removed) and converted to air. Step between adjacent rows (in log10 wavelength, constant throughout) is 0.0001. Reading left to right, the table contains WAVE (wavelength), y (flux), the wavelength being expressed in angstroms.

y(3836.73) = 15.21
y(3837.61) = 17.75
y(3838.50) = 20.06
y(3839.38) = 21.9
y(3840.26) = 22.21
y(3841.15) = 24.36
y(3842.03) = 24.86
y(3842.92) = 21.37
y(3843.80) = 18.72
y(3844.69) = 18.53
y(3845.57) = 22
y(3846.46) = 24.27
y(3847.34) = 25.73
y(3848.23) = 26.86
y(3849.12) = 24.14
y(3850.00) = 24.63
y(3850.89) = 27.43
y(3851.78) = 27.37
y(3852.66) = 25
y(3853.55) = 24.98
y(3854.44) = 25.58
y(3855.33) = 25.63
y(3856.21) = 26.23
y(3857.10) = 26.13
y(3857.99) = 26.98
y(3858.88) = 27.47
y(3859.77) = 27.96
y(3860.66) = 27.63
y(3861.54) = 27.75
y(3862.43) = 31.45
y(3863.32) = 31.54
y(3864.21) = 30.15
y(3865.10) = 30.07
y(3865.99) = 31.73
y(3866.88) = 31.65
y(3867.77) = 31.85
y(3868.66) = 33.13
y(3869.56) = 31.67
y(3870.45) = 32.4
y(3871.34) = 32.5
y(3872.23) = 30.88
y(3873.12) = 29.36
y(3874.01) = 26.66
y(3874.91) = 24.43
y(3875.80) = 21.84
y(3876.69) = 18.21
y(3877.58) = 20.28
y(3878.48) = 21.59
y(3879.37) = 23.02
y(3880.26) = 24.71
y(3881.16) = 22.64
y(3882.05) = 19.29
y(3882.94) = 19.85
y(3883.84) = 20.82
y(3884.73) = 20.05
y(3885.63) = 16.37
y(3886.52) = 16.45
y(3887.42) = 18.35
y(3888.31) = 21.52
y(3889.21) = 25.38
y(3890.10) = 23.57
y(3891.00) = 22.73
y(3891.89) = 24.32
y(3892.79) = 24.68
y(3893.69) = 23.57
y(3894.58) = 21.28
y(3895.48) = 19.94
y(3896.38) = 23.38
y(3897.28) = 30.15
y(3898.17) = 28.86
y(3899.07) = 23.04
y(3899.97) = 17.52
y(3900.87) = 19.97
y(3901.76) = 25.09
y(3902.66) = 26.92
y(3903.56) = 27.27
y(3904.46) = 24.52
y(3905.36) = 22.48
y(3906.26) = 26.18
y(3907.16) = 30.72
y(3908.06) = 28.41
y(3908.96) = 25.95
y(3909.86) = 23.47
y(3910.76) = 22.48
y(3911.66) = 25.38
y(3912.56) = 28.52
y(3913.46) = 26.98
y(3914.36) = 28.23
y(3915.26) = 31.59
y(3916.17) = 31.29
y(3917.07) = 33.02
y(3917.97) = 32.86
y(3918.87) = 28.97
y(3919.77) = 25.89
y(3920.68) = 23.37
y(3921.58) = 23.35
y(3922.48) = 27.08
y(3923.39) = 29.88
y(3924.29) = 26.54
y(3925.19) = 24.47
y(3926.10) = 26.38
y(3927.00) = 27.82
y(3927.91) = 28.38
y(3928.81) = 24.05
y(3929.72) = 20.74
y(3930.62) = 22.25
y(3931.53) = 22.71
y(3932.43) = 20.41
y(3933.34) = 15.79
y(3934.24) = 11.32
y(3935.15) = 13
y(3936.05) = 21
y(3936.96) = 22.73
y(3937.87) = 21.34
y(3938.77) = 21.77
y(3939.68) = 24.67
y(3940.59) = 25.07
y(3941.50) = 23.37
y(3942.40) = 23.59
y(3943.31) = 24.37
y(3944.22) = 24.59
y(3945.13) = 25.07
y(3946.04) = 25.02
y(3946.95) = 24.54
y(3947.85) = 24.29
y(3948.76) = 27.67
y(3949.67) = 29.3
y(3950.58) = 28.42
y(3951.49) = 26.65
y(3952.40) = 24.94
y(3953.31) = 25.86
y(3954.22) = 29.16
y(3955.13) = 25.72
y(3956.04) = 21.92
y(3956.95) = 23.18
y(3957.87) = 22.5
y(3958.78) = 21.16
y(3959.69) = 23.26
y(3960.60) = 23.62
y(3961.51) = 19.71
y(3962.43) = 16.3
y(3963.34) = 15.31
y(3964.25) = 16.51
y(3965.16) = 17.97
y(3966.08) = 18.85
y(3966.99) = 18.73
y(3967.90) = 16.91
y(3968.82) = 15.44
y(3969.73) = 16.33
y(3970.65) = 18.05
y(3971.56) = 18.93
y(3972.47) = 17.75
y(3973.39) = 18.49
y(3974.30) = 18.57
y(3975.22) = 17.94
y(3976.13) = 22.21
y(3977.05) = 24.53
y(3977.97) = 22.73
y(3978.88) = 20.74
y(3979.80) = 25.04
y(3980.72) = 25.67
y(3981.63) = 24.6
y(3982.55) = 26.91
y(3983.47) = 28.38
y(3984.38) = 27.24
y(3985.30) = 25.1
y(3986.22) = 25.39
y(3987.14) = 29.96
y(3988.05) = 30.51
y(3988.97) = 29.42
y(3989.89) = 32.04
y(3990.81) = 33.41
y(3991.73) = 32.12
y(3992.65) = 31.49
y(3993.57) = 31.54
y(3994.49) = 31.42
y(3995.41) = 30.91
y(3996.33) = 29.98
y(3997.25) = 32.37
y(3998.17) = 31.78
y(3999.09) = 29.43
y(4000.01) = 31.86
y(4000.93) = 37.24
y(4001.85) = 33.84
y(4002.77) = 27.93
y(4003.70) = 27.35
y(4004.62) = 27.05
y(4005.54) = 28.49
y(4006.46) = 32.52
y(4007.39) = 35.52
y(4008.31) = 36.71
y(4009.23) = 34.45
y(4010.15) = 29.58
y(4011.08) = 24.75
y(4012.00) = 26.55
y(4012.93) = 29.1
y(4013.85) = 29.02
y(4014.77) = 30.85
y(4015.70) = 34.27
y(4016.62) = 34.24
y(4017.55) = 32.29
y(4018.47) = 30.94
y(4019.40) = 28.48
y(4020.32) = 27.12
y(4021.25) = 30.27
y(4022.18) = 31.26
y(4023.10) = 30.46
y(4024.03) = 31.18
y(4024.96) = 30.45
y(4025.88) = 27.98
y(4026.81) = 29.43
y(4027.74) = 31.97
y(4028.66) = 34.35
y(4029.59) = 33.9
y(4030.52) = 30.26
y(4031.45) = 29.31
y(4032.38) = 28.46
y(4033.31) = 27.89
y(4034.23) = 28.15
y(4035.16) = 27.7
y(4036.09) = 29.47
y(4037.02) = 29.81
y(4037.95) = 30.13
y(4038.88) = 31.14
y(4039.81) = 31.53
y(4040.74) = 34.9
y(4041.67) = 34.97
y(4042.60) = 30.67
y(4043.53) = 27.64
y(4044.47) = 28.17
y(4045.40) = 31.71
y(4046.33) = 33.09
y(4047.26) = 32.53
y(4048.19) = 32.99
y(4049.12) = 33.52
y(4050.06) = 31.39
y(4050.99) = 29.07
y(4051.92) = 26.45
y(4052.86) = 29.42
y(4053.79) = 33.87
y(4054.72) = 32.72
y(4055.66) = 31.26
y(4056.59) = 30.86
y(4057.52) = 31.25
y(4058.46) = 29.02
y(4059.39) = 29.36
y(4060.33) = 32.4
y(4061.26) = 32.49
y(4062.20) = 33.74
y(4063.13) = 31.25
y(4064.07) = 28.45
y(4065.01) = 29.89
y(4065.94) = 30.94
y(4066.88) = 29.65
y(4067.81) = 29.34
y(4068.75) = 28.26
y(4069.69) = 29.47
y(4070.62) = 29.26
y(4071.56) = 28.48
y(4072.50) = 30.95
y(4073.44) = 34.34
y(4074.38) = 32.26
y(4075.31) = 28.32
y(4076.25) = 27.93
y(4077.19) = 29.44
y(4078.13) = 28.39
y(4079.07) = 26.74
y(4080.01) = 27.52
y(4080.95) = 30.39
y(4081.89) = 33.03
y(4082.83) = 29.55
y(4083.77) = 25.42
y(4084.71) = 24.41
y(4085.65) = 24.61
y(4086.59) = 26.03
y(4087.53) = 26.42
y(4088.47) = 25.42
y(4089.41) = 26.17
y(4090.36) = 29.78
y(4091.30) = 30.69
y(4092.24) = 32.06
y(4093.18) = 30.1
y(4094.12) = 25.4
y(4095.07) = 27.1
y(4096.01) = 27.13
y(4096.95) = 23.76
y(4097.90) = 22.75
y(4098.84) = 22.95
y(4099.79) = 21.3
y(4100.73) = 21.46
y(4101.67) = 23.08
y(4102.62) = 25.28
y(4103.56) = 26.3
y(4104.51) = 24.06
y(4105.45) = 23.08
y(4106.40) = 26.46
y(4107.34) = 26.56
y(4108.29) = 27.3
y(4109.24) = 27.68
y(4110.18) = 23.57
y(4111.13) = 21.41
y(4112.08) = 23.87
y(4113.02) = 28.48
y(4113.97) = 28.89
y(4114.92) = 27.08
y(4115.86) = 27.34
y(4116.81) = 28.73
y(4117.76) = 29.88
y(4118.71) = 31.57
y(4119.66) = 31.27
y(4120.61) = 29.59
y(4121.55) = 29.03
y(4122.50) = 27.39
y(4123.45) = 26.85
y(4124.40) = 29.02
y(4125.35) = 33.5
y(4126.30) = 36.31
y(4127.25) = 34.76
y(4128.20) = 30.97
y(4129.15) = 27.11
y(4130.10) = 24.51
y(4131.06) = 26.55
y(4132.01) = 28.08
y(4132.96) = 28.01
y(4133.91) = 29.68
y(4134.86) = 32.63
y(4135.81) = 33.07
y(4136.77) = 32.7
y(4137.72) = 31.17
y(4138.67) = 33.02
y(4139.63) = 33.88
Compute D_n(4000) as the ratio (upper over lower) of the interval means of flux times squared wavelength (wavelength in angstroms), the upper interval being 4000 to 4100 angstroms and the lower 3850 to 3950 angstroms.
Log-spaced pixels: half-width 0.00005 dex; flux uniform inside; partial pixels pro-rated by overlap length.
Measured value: 1.28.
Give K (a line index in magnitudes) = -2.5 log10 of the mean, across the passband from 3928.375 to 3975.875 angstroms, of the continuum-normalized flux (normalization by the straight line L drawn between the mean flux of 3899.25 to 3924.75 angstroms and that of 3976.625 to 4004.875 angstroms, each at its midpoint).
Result 0.28 mag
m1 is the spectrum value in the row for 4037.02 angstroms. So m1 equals 29.81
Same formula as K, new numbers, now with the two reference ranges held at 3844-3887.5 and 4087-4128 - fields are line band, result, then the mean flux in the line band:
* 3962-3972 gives 0.46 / 17.2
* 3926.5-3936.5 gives 0.25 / 20.7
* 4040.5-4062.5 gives -0.17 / 31.3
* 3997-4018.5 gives -0.17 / 31.2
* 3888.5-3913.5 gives 0.05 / 24.7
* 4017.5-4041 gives -0.13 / 30.3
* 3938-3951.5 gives 0.05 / 25.1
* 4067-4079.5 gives -0.09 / 29.5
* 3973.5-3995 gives -0.01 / 26.7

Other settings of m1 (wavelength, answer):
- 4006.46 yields 32.52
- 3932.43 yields 20.41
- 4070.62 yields 29.26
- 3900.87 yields 19.97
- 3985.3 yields 25.1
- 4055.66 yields 31.26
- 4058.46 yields 29.02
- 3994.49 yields 31.42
